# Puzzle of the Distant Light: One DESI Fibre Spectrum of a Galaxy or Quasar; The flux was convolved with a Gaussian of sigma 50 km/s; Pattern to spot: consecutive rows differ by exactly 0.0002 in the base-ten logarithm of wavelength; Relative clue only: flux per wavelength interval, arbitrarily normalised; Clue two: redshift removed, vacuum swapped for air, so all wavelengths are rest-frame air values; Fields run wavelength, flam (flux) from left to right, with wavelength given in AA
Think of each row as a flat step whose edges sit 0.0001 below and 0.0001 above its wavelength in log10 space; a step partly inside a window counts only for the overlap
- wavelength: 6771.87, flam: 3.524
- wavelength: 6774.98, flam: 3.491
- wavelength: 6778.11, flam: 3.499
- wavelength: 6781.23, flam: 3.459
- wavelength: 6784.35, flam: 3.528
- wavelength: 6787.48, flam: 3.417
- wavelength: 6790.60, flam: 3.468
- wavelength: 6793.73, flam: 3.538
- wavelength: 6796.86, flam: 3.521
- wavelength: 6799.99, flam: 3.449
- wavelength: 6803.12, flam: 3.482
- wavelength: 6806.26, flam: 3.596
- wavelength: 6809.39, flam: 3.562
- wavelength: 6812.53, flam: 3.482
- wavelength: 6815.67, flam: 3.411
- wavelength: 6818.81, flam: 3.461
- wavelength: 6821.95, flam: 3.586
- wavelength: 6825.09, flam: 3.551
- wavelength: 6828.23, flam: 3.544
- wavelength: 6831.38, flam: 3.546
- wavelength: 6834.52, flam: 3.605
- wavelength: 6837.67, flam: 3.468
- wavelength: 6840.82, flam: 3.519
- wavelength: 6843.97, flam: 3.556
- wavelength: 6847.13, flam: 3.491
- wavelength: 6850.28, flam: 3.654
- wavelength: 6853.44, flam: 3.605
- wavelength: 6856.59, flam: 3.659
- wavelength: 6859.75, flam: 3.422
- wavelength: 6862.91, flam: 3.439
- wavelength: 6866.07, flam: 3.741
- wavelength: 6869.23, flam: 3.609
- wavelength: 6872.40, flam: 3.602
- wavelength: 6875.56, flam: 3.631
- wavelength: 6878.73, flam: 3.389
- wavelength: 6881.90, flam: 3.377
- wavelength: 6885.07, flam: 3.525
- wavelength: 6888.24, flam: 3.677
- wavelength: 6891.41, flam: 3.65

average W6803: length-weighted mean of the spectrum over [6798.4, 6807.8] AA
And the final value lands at 3.51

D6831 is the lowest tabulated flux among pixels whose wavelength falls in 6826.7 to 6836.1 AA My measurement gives 3.544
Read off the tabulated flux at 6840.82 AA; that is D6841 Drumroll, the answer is 3.519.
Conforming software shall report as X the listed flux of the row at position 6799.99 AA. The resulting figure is 3.449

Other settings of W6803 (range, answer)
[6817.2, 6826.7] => 3.53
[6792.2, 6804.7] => 3.5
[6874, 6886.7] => 3.48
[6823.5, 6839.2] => 3.54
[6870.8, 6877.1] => 3.62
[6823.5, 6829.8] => 3.55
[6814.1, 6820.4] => 3.44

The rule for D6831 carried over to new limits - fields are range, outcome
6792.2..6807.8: 3.449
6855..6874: 3.422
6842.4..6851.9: 3.491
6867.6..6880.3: 3.389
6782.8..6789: 3.417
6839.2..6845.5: 3.519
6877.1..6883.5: 3.377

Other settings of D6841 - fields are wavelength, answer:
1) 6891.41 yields 3.65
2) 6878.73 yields 3.389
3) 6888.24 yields 3.677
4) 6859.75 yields 3.422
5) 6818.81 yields 3.461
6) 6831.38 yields 3.546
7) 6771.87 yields 3.524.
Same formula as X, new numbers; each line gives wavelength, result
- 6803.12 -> 3.482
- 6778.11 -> 3.499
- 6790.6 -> 3.468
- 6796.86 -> 3.521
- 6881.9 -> 3.377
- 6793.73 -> 3.538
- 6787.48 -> 3.417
